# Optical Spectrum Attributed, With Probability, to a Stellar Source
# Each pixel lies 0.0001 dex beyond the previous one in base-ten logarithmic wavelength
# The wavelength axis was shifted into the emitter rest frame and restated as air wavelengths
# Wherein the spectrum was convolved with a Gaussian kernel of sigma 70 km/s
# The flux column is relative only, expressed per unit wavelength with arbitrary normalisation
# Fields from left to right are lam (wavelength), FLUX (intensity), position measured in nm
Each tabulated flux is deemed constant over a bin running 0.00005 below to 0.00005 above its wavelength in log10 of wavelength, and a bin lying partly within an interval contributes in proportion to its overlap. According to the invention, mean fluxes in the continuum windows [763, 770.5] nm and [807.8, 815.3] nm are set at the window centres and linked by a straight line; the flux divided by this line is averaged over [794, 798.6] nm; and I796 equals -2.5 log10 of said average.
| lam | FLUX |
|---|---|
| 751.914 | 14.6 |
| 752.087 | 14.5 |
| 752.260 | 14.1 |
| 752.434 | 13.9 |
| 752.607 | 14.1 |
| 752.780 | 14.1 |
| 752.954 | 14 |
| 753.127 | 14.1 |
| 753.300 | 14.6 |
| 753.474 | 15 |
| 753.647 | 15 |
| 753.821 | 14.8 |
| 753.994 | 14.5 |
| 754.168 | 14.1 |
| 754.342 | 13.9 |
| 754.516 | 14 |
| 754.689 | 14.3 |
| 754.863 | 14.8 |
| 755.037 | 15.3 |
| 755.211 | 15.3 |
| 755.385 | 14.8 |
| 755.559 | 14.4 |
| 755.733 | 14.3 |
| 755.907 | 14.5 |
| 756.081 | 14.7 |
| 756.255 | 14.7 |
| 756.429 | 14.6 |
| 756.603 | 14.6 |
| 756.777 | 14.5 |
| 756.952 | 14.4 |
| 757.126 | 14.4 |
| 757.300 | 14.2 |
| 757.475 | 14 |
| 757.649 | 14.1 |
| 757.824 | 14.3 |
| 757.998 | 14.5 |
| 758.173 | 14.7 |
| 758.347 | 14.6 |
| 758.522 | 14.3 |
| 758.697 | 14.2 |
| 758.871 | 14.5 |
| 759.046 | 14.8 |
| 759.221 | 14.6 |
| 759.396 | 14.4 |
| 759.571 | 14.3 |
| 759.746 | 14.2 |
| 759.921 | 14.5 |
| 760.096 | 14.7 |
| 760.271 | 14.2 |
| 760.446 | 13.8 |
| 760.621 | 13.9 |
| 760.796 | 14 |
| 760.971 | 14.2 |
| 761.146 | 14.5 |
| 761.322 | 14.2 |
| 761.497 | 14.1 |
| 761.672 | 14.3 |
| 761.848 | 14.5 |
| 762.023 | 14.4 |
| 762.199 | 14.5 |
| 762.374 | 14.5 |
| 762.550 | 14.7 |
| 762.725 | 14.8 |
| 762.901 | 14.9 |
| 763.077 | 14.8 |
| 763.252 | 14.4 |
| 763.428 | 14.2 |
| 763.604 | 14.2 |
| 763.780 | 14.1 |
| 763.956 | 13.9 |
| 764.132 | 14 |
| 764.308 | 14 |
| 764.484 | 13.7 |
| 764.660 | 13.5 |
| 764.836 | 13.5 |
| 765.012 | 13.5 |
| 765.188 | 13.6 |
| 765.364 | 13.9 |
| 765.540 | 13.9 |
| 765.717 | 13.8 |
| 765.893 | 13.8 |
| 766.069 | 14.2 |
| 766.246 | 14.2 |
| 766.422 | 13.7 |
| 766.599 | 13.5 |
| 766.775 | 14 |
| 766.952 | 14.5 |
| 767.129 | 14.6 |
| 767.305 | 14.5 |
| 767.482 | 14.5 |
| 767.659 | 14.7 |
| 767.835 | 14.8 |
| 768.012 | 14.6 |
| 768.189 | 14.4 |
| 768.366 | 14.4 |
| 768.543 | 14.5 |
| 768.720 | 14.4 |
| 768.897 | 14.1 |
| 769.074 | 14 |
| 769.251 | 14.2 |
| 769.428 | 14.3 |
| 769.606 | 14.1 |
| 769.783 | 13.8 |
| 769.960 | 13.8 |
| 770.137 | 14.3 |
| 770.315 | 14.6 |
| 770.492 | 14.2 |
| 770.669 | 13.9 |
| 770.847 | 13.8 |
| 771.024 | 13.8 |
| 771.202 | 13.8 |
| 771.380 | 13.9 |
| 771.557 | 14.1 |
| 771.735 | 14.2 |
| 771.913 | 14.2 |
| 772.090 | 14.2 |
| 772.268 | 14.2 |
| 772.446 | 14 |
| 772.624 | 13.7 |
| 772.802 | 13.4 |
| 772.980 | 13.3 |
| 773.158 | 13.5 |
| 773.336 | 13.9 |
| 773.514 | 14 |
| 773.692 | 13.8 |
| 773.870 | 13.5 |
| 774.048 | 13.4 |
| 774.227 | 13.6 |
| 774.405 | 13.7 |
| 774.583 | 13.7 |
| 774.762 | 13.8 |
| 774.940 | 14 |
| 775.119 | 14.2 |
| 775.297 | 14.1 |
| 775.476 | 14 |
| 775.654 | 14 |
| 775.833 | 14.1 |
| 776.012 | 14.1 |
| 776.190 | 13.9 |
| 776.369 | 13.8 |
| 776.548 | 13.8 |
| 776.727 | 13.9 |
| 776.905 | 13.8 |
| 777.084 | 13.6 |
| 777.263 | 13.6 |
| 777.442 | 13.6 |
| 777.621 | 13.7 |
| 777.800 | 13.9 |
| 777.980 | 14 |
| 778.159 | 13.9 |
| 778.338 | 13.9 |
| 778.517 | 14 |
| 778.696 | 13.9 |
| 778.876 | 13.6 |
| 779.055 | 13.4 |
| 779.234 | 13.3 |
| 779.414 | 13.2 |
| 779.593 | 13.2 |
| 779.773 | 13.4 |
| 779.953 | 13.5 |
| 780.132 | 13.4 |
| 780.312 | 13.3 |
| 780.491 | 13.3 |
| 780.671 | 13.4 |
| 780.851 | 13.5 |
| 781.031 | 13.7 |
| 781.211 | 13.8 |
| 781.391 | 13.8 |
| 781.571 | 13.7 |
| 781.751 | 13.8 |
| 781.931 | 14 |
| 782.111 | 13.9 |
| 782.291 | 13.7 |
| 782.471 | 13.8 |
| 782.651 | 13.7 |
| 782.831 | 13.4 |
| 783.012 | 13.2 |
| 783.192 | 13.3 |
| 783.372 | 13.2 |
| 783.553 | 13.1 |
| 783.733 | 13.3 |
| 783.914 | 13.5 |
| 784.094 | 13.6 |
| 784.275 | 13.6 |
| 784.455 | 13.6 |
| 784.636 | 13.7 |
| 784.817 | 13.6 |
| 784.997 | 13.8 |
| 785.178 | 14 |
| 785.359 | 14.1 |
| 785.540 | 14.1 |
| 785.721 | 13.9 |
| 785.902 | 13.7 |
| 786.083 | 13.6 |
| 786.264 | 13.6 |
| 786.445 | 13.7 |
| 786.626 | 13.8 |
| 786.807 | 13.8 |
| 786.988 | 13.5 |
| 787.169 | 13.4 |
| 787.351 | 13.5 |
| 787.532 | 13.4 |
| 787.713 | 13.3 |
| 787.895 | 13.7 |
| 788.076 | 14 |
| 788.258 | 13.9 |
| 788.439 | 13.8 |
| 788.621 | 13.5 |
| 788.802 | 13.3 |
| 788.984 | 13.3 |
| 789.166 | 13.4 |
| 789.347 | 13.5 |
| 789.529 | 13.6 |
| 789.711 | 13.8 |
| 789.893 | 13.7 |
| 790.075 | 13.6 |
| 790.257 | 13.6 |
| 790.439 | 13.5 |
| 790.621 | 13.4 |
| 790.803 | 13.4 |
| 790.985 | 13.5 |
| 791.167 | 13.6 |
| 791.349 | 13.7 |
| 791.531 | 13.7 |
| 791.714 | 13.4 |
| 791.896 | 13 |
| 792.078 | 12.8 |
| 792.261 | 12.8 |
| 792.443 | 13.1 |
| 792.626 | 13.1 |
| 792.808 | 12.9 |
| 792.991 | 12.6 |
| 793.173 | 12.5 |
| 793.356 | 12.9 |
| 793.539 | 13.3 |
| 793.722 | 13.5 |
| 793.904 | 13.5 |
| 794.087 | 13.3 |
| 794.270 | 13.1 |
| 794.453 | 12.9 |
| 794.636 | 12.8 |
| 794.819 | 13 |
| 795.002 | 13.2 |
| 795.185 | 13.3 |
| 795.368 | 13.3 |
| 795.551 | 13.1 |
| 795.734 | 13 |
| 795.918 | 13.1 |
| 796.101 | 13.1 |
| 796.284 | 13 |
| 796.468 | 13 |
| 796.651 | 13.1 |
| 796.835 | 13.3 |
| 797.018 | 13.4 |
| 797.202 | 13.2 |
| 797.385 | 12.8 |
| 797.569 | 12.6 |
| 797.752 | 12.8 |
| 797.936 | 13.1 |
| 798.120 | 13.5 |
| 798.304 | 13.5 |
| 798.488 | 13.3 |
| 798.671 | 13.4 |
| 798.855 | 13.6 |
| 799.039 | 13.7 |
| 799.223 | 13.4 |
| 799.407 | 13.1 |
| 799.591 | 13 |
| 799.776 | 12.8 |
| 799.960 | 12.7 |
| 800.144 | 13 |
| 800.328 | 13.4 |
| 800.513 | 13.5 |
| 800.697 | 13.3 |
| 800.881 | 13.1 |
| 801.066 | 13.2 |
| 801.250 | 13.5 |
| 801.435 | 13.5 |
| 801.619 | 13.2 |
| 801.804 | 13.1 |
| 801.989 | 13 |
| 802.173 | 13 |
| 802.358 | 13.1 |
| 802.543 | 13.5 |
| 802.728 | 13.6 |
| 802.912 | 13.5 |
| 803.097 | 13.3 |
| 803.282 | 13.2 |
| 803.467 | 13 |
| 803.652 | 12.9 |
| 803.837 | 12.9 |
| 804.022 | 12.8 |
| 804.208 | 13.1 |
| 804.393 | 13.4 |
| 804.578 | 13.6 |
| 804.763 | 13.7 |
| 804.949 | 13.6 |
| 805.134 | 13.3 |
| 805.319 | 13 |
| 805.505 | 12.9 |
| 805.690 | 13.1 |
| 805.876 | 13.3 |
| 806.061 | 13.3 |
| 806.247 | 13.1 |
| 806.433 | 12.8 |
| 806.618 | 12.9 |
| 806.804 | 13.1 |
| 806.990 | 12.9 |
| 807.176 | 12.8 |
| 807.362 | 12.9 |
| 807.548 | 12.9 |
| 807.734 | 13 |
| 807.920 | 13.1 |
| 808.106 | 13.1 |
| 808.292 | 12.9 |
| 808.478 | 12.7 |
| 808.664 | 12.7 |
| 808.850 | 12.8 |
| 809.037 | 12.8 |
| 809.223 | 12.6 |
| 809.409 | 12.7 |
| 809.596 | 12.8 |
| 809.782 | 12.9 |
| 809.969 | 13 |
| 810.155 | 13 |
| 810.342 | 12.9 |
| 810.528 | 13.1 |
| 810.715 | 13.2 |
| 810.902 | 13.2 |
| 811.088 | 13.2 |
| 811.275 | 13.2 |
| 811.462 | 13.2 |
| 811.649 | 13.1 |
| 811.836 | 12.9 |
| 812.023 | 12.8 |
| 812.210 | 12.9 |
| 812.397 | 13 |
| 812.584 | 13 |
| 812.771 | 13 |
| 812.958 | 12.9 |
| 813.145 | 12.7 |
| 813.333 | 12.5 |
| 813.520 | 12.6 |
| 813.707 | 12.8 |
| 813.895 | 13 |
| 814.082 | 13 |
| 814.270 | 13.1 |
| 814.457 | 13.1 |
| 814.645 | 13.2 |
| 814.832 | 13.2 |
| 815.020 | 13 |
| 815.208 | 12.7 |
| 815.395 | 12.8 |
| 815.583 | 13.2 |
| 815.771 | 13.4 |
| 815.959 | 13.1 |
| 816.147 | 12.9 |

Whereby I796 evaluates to 0.02 mag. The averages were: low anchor 14.1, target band 13.1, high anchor 12.9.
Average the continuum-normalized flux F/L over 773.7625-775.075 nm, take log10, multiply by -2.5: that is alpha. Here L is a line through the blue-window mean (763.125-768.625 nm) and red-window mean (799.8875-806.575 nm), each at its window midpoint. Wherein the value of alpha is 0.02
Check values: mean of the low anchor 14.1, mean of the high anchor 13.2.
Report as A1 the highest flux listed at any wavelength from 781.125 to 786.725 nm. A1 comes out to 14.1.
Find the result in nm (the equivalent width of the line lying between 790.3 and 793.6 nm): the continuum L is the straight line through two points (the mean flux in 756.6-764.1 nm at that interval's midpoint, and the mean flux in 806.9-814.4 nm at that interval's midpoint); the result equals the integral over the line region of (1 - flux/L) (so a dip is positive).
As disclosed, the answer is 0.068 nm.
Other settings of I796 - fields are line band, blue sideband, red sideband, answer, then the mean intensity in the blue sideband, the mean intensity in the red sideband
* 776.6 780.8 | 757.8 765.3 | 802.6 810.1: 0.02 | 14.3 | 13.1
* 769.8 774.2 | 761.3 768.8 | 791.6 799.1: 0.01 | 14.2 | 13.1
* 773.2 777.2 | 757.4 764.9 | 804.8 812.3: 0.00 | 14.3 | 13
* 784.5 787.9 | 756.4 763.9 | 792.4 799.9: -0.02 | 14.4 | 13.1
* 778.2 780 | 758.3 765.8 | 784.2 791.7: 0.02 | 14.2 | 13.6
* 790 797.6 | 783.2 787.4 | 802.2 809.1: 0.02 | 13.6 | 13.1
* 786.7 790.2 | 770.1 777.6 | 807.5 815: -0.01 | 13.9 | 12.9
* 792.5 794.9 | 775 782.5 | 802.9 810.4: 0.03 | 13.7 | 13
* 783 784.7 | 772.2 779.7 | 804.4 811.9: 0.01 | 13.8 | 13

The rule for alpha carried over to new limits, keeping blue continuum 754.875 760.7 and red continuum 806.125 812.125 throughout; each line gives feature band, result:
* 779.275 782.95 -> 0.02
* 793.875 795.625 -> 0.02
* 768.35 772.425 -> 0.00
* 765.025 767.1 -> 0.02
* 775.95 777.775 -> 0.01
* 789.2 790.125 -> -0.01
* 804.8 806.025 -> -0.01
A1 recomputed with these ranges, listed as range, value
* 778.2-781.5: 14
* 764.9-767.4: 14.6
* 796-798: 13.4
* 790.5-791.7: 13.7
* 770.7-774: 14.2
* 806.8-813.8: 13.2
